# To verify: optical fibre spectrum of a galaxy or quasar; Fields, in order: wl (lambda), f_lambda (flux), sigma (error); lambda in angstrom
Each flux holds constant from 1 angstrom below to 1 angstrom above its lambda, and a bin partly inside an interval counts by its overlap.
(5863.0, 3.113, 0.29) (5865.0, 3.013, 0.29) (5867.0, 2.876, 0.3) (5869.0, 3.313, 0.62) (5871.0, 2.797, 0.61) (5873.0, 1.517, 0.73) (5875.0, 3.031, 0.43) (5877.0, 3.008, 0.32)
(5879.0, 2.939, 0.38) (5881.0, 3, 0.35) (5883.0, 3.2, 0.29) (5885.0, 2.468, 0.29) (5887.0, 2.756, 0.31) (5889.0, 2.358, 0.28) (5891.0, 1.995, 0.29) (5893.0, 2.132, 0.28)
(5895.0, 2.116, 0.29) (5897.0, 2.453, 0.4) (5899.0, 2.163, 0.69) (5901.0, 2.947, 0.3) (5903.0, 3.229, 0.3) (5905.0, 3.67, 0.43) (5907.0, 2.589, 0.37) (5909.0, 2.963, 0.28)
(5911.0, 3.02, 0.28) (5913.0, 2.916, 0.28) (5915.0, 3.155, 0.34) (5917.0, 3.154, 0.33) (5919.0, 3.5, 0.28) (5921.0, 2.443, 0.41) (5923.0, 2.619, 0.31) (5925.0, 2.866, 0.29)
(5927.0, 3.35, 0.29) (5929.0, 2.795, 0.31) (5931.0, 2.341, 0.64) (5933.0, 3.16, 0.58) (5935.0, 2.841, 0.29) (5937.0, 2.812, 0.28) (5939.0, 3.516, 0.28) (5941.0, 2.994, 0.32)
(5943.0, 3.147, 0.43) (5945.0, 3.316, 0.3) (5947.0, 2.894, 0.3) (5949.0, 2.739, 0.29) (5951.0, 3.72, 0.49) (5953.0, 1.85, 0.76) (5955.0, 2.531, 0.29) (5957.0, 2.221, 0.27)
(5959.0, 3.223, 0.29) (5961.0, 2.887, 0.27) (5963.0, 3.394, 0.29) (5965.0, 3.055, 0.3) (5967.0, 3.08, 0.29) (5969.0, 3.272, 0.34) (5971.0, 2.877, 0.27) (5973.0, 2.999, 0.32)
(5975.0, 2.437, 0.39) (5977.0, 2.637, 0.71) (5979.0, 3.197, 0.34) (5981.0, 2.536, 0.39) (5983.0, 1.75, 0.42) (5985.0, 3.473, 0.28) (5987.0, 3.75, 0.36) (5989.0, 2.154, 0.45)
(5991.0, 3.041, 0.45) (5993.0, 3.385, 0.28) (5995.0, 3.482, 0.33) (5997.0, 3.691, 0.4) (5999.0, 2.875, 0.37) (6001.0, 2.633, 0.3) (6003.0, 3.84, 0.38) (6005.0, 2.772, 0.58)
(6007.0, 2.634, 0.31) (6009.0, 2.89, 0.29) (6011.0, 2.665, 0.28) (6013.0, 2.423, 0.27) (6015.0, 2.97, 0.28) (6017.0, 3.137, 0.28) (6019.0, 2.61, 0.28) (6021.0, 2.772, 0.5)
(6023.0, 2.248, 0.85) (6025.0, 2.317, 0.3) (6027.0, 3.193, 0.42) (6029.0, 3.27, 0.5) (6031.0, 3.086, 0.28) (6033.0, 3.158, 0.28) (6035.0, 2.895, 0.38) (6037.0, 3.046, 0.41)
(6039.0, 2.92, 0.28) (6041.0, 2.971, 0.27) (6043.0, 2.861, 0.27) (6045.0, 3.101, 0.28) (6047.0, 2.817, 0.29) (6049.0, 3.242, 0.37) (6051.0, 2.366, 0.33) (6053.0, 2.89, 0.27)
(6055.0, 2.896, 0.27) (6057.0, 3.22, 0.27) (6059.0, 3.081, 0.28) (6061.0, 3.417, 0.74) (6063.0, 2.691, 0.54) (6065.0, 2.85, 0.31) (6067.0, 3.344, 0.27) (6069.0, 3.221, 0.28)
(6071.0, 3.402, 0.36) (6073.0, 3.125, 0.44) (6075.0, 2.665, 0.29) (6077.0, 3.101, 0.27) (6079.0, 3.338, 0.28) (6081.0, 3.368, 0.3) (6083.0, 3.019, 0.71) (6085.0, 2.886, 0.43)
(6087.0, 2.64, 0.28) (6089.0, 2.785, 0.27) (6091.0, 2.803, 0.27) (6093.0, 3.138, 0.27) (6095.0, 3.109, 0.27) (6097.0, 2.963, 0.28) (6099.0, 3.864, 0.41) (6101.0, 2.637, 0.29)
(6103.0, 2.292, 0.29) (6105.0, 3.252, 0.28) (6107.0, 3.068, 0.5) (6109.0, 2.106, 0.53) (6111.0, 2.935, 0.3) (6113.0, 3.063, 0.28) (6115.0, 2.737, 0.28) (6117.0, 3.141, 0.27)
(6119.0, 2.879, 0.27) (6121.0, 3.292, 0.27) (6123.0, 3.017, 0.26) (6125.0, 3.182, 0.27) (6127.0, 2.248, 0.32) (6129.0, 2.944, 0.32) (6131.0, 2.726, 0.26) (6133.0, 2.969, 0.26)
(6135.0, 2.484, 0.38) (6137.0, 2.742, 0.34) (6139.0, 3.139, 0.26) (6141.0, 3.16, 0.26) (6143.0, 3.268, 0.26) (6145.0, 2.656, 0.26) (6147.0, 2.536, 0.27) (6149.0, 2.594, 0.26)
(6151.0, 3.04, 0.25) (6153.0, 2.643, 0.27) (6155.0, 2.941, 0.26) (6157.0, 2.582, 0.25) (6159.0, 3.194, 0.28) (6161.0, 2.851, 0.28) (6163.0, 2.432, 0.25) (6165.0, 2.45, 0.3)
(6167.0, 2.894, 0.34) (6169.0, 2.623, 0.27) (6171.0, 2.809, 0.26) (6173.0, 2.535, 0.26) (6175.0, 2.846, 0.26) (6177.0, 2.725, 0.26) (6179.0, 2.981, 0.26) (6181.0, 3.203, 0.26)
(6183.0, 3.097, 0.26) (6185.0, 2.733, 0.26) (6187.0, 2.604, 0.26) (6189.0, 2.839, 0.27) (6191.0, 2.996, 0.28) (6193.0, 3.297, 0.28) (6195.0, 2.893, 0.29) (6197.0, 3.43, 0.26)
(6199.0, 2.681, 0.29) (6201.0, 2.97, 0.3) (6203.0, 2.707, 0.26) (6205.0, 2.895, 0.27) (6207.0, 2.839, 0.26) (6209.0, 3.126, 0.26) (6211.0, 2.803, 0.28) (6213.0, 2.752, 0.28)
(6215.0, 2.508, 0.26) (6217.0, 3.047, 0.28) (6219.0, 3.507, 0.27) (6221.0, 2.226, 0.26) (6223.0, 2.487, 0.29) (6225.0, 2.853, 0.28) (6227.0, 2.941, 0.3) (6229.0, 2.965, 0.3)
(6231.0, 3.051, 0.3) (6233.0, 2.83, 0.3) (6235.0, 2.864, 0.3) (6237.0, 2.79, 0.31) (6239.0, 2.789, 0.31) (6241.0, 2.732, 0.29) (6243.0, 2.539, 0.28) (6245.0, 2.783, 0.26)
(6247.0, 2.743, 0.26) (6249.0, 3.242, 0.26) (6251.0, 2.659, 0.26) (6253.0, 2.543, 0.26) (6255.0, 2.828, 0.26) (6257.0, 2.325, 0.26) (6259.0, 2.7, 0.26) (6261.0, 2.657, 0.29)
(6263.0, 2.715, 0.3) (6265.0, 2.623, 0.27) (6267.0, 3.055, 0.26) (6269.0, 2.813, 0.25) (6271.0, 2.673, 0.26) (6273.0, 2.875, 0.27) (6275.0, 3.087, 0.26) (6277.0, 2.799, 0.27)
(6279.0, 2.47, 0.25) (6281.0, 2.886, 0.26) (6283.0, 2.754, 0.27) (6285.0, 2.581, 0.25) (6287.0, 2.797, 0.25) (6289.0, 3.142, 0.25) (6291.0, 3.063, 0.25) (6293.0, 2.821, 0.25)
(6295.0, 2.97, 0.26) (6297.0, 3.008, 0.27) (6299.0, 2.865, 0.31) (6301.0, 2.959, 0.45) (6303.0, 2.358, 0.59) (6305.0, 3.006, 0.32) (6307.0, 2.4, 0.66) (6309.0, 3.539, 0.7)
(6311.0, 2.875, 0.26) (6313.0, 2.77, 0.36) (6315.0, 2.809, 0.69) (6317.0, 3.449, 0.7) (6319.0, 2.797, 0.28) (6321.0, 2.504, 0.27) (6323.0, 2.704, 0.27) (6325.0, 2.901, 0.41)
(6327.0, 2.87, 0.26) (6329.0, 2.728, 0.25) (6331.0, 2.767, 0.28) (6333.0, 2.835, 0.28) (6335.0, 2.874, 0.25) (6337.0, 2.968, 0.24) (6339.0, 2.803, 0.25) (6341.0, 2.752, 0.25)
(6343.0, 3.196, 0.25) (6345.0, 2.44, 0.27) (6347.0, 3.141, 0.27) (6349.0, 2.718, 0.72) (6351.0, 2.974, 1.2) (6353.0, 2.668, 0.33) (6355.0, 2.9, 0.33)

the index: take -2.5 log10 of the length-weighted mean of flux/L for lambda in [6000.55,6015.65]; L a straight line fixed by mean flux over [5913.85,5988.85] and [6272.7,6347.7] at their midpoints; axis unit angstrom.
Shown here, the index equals 0.02 mag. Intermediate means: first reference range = 2.92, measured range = 2.86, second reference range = 2.86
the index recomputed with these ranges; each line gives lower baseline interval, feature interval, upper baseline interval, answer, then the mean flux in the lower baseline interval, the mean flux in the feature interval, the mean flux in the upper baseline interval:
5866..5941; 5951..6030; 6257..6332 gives -0.03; 2.81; 2.89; 2.83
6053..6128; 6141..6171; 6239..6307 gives 0.05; 2.99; 2.78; 2.78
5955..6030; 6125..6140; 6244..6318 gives 0.03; 2.91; 2.78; 2.83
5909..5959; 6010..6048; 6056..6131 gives 0.04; 2.92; 2.87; 2.99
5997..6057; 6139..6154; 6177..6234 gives 0.01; 2.9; 2.86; 2.9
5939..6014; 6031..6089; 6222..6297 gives -0.04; 2.94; 3.02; 2.8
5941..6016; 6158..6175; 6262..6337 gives 0.06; 2.93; 2.73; 2.84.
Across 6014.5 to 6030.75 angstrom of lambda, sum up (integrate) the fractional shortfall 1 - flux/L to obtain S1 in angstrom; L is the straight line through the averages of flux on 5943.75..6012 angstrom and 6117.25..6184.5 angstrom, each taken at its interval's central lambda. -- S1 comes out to 0.5 angstrom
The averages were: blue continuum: 2.94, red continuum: 2.84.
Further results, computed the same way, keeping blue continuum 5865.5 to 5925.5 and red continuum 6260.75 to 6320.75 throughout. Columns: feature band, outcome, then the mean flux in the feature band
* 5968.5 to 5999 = -2.0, 2.97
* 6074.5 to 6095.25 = -1.3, 2.99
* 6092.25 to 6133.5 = -1.7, 2.93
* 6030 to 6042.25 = -0.9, 3.01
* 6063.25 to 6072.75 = -1.2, 3.16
